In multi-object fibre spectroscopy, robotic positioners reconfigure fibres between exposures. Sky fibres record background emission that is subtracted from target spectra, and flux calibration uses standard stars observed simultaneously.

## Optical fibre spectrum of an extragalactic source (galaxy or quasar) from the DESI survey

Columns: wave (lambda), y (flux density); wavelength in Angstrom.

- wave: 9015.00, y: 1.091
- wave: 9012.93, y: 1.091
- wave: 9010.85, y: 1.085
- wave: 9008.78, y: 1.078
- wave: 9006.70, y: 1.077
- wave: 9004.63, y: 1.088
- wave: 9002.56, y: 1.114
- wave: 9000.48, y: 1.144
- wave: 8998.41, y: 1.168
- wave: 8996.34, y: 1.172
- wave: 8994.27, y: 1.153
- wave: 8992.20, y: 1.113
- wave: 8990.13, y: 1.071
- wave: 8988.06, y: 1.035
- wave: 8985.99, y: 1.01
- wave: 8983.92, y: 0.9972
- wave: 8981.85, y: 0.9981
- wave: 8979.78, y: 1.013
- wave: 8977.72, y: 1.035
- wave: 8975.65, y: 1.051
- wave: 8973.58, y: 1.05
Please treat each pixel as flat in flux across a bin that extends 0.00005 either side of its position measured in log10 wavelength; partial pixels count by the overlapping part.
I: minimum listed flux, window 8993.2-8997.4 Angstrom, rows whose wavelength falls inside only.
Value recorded 1.153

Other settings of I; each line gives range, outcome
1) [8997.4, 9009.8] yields 1.077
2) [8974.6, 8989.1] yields 0.9972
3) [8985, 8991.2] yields 1.01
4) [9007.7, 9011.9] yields 1.078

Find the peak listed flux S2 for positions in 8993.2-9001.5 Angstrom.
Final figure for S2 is 1.172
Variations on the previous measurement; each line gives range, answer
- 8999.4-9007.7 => 1.144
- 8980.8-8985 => 0.9981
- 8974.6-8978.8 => 1.051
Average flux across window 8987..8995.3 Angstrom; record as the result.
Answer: 1.09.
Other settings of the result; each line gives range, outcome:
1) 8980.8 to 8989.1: 1.01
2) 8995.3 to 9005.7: 1.14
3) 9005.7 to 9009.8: 1.08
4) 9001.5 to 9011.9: 1.09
